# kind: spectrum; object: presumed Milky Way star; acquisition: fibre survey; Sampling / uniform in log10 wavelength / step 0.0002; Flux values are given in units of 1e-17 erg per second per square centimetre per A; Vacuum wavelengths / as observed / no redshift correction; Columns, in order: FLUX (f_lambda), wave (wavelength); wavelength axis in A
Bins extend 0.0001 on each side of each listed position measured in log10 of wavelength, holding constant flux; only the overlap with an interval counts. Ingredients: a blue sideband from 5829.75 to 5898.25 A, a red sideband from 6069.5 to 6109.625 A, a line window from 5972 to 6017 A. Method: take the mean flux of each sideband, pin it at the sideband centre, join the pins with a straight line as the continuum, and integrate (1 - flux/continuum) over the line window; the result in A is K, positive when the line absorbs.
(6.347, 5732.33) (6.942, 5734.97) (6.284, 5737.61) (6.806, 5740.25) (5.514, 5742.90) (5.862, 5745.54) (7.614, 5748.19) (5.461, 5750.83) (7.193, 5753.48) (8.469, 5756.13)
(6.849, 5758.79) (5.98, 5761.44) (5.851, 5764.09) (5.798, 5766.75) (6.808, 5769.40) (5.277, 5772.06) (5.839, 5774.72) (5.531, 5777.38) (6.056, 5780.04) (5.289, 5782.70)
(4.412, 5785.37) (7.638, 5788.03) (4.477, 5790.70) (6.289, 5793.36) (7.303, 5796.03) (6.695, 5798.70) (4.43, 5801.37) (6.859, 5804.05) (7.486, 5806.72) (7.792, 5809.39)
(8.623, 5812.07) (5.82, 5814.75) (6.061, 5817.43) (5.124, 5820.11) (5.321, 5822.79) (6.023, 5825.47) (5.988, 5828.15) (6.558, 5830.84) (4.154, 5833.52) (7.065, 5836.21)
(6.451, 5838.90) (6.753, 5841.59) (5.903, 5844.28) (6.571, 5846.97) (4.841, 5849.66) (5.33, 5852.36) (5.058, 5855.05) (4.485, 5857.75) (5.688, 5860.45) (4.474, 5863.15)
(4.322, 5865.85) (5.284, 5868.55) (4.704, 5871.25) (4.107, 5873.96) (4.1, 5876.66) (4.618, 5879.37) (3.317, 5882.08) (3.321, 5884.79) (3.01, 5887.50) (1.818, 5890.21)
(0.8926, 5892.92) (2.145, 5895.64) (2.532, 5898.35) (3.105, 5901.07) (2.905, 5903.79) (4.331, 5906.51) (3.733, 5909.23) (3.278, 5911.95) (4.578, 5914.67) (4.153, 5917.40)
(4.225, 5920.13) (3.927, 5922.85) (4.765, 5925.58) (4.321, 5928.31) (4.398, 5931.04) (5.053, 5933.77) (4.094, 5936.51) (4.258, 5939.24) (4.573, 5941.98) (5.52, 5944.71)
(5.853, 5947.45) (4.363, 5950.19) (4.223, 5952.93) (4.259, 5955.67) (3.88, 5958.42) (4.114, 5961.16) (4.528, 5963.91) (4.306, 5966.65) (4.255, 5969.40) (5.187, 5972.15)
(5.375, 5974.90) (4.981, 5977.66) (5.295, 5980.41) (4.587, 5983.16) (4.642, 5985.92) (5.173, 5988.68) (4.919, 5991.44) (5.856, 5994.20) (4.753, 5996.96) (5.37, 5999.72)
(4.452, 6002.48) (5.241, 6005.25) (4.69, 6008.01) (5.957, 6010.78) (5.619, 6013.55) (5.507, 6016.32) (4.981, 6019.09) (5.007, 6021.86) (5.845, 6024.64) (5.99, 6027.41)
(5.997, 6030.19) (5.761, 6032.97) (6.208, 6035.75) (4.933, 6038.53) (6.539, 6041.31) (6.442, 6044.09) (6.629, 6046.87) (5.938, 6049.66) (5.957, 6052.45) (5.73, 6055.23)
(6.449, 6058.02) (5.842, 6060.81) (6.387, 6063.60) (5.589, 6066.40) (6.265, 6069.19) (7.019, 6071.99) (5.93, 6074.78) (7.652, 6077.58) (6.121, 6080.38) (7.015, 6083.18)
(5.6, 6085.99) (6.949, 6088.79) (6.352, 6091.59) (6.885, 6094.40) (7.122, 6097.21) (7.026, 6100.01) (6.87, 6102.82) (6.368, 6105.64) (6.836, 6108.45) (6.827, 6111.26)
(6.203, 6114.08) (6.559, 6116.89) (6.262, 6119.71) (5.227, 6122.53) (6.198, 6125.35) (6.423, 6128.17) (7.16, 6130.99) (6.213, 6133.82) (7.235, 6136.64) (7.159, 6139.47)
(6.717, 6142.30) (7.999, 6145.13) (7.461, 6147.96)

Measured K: 4.96 A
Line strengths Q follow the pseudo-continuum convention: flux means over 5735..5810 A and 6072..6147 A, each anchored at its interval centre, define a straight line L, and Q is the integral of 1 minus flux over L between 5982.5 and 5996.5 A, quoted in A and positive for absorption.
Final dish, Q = 3.19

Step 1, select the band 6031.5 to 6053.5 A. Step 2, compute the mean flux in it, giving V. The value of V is 6.05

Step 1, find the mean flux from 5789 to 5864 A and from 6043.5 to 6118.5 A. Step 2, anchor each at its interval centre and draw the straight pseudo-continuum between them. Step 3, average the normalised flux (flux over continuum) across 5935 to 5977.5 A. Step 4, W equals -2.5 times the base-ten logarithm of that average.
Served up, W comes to 0.331 mag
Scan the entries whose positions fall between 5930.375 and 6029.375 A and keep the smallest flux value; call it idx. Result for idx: 3.88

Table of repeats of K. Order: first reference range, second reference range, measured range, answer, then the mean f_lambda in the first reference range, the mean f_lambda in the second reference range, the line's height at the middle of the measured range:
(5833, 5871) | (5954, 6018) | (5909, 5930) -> 4.2 A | 5.46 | 4.91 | 5.18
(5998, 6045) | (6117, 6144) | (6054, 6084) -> -1.9 A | 5.55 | 6.53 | 5.97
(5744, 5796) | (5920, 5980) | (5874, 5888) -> 3.9 A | 6.17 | 4.59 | 5.19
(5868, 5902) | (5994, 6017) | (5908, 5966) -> -4.0 A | 3.26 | 5.24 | 4.11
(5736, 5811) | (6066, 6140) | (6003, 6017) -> 2.5 A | 6.29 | 6.56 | 6.49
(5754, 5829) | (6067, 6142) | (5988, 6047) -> 8.8 A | 6.23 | 6.59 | 6.49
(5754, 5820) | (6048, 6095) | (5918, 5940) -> 6.8 A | 6.31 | 6.33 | 6.32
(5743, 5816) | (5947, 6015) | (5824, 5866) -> 1.7 A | 6.35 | 4.86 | 5.86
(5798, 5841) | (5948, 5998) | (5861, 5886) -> 6.3 A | 6.28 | 4.72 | 5.73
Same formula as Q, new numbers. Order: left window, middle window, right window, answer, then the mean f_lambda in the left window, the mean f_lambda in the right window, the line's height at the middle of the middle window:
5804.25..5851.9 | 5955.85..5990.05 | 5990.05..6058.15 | 6.5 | 6.26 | 5.62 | 5.79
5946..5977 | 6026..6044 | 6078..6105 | -0.5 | 4.59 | 6.69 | 5.77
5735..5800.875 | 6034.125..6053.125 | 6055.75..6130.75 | 1.0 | 6.21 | 6.46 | 6.42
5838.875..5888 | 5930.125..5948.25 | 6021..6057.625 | 1.8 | 4.85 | 5.95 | 5.32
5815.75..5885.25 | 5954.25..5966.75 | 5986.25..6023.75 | 2.4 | 5.24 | 5.19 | 5.2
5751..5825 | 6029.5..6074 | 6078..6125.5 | 2.6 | 6.25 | 6.53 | 6.48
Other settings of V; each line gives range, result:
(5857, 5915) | 3.64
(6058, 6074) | 6.23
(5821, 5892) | 4.94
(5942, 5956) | 4.86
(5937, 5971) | 4.51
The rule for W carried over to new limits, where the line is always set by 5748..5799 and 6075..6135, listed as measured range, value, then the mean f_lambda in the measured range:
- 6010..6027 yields 0.175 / 5.5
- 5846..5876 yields 0.261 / 4.95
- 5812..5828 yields 0.053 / 5.95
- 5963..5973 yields 0.374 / 4.54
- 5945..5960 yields 0.361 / 4.58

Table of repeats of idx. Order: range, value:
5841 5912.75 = 0.8926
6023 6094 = 4.933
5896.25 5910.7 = 2.532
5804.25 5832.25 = 5.124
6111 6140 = 5.227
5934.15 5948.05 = 4.094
